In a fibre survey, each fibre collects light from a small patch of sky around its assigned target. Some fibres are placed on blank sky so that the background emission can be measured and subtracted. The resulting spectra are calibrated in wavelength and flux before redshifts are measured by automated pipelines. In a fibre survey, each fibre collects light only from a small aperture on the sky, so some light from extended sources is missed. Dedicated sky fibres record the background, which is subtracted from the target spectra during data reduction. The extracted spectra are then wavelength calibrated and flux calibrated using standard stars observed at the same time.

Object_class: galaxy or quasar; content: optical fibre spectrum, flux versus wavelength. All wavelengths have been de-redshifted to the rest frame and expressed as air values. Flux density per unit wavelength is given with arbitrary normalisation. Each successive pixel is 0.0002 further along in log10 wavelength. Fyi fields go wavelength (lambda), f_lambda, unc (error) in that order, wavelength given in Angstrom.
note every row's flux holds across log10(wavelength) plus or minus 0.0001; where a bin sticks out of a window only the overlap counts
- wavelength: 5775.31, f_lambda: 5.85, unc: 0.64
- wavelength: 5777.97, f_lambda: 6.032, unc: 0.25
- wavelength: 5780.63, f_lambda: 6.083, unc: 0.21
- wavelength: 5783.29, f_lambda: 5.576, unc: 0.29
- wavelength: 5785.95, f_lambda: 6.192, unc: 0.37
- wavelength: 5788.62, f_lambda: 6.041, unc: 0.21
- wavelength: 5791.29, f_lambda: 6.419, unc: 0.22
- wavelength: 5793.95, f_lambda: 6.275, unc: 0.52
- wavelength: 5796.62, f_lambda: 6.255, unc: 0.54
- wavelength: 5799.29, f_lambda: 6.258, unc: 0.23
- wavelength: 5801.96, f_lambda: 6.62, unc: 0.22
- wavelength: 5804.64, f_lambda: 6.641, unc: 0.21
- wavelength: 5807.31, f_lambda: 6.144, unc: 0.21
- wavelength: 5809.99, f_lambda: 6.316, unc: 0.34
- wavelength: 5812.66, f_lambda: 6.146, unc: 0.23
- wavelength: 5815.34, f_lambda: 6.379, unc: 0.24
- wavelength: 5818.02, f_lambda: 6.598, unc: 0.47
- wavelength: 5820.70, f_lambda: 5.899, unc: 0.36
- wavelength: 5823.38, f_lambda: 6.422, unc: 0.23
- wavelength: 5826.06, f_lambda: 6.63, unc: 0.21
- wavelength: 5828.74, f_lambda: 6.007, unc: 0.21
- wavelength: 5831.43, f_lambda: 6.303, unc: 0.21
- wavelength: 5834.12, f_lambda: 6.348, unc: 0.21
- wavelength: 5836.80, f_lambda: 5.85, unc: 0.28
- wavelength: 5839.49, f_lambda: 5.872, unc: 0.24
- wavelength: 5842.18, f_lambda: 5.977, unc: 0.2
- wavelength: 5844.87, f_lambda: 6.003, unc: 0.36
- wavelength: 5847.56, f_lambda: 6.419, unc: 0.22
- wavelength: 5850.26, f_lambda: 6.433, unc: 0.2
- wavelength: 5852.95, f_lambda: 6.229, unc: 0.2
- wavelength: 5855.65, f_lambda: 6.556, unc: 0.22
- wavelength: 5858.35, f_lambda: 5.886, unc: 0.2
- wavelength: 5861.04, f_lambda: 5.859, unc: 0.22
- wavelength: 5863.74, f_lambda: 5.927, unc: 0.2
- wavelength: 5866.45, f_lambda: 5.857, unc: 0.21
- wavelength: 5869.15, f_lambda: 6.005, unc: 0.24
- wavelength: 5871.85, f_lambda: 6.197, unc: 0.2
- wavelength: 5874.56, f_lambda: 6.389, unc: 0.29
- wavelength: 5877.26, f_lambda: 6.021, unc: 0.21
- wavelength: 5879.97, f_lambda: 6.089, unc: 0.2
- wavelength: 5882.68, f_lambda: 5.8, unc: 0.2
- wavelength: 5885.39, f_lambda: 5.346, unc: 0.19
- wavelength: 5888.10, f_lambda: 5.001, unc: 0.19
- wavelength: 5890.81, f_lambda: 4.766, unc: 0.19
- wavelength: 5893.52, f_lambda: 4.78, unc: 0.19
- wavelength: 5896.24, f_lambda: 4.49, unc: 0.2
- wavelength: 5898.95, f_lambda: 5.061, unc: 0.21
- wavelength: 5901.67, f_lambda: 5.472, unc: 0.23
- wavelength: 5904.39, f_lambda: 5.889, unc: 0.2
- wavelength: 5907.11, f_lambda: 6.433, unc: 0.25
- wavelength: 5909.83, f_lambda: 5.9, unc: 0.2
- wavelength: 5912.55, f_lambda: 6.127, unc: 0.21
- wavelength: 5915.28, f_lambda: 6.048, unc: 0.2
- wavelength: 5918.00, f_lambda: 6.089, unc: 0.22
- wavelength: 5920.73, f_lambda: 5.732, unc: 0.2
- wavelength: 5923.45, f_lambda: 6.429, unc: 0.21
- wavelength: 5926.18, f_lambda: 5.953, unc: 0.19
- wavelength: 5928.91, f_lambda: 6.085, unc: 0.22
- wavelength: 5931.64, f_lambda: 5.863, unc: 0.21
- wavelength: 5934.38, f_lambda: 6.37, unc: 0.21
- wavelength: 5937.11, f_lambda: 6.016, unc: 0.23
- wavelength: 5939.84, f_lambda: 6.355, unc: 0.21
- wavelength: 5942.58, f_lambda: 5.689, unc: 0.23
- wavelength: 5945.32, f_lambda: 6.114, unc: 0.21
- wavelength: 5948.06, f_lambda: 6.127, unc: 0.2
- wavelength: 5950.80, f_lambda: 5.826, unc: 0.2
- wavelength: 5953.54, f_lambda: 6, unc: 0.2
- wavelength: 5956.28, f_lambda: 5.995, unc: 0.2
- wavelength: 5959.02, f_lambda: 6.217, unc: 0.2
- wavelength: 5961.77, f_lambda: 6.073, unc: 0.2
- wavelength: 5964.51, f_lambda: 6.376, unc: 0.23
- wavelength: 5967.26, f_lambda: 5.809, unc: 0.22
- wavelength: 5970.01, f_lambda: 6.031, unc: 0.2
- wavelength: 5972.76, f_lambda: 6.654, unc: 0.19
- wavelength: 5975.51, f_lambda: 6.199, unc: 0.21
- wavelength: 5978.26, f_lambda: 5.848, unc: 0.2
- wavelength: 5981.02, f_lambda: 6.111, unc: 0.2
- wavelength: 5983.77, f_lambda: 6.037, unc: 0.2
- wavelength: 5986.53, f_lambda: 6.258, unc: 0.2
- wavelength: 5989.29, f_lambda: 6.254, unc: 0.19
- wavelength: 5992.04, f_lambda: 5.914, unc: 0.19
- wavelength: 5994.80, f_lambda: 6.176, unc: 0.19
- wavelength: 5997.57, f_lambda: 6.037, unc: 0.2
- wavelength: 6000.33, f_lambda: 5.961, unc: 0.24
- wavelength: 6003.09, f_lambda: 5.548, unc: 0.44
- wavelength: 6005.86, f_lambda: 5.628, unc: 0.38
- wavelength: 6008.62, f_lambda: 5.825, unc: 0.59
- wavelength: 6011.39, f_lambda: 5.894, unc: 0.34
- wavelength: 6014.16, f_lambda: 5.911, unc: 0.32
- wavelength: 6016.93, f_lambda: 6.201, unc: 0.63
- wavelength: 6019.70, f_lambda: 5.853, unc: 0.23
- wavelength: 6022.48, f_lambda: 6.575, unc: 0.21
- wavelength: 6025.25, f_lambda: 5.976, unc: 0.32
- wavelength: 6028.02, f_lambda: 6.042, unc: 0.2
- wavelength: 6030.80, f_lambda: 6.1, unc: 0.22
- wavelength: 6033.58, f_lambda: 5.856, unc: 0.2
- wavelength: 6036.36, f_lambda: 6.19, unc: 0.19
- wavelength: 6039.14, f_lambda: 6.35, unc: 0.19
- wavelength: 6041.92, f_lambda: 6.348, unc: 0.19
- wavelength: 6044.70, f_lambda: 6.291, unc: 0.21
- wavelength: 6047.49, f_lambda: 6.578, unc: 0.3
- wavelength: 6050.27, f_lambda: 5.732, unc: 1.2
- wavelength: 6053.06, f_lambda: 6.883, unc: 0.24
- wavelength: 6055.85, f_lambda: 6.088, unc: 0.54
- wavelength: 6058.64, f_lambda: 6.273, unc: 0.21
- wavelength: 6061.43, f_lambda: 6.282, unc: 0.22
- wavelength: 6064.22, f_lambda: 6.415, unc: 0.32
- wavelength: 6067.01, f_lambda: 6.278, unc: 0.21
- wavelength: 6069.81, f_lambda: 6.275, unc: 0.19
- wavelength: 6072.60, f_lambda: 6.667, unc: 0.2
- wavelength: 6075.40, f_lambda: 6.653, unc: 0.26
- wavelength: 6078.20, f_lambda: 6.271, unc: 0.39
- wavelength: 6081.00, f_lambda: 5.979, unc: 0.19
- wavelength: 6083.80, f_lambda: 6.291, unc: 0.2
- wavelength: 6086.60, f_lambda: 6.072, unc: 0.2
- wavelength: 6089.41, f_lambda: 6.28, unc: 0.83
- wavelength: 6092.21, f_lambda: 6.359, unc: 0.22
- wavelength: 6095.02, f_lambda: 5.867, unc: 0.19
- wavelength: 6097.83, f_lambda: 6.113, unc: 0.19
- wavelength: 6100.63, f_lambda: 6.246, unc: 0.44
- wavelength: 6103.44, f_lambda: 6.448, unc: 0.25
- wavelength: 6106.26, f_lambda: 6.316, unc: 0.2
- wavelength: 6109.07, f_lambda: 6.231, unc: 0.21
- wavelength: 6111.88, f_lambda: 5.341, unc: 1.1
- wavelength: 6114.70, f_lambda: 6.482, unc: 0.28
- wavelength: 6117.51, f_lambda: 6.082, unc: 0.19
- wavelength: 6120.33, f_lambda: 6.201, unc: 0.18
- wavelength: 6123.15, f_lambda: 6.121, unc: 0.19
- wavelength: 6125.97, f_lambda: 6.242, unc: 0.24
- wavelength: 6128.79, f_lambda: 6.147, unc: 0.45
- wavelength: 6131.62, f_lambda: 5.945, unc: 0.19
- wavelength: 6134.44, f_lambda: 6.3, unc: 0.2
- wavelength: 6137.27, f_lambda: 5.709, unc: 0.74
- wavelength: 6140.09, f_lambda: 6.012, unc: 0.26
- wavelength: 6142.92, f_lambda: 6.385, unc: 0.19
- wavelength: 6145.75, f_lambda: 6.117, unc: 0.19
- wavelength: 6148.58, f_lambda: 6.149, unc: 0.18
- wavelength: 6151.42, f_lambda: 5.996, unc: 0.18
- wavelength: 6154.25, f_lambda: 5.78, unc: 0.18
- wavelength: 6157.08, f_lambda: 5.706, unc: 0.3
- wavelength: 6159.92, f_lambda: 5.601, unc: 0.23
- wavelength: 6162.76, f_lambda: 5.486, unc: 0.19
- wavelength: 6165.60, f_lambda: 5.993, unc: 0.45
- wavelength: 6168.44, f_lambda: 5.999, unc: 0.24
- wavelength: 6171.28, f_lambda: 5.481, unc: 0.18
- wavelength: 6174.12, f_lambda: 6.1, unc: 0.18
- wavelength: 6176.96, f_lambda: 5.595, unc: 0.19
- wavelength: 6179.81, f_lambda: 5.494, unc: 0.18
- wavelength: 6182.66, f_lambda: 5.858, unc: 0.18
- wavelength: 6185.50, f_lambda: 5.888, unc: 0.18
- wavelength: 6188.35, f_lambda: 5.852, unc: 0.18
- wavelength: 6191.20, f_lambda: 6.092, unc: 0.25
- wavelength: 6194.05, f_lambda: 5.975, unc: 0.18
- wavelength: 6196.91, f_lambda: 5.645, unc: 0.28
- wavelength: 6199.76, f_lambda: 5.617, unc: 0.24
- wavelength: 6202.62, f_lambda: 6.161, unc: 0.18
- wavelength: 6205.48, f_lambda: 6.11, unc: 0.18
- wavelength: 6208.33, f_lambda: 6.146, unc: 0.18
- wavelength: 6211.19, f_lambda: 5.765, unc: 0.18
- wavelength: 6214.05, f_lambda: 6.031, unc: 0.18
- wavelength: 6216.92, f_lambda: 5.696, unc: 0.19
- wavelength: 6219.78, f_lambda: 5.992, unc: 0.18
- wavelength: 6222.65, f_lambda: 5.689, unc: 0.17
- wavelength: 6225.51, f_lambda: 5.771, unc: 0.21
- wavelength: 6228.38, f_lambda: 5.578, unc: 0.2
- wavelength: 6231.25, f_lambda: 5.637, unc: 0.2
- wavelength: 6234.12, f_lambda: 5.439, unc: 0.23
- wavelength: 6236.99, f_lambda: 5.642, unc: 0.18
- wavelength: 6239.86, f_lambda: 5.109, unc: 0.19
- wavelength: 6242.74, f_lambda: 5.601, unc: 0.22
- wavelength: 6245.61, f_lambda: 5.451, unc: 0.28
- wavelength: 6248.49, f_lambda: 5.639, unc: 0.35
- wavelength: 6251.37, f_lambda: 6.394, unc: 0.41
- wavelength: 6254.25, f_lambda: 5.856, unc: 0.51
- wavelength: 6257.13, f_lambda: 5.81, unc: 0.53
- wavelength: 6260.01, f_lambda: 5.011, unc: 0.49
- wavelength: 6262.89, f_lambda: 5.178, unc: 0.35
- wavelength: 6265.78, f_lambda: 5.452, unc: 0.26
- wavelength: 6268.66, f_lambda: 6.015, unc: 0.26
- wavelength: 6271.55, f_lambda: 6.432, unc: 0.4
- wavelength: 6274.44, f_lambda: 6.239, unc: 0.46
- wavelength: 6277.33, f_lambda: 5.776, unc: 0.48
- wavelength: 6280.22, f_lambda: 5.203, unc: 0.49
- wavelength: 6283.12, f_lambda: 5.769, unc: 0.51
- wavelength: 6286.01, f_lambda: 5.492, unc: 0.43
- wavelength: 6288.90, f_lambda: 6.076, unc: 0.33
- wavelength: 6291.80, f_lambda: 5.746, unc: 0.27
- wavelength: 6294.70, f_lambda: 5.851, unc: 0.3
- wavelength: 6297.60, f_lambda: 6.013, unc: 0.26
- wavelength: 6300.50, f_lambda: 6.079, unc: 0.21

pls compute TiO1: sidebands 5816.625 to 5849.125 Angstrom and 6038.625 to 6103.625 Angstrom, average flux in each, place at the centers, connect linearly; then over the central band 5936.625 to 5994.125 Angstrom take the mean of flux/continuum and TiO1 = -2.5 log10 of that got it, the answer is 0.03 mag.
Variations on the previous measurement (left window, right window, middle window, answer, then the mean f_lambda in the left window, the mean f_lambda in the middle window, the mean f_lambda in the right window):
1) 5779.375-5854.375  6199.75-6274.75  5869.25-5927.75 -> 0.08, 6.23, 5.72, 5.75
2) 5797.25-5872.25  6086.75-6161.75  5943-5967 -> 0.02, 6.21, 6.06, 6.08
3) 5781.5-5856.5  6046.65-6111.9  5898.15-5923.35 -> 0.06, 6.24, 5.91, 6.26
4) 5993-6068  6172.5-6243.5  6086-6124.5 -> -0.03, 6.12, 6.16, 5.78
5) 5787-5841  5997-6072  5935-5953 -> 0.03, 6.27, 6.03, 6.13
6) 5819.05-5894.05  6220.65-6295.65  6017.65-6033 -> -0.04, 5.97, 6.1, 5.69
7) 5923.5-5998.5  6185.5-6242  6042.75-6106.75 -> -0.06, 6.09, 6.29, 5.79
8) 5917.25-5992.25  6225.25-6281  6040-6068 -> -0.07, 6.09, 6.32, 5.67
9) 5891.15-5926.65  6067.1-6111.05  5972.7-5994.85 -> -0.04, 5.69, 6.13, 6.26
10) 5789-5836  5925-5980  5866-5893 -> 0.09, 6.32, 5.71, 6.08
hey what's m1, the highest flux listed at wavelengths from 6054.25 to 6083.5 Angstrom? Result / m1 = 6.667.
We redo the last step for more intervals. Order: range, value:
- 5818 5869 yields 6.63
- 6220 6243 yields 5.771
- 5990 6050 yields 6.578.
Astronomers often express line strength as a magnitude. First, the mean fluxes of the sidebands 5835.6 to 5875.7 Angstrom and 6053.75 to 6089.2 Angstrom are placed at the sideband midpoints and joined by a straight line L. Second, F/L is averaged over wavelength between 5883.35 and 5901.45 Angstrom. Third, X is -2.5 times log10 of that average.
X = 0.23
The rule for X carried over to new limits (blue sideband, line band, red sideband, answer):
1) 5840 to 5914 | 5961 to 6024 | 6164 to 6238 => -0.043 mag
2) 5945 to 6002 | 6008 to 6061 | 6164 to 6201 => -0.027 mag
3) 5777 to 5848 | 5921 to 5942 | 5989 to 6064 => 0.007 mag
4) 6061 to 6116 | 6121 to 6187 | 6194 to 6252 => 0.015 mag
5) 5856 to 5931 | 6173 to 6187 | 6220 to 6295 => -0.014 mag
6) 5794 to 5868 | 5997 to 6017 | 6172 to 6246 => 0.029 mag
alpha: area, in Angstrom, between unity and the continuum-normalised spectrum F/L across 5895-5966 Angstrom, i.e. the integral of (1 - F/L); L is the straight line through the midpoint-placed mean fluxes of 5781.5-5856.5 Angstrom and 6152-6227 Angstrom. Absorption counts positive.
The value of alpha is 1.9 Angstrom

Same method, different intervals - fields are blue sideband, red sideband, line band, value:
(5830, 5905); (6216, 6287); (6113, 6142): -2.0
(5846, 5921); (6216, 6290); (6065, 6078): -1.6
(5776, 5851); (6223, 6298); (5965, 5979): -0.2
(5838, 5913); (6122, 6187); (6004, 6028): -0.5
